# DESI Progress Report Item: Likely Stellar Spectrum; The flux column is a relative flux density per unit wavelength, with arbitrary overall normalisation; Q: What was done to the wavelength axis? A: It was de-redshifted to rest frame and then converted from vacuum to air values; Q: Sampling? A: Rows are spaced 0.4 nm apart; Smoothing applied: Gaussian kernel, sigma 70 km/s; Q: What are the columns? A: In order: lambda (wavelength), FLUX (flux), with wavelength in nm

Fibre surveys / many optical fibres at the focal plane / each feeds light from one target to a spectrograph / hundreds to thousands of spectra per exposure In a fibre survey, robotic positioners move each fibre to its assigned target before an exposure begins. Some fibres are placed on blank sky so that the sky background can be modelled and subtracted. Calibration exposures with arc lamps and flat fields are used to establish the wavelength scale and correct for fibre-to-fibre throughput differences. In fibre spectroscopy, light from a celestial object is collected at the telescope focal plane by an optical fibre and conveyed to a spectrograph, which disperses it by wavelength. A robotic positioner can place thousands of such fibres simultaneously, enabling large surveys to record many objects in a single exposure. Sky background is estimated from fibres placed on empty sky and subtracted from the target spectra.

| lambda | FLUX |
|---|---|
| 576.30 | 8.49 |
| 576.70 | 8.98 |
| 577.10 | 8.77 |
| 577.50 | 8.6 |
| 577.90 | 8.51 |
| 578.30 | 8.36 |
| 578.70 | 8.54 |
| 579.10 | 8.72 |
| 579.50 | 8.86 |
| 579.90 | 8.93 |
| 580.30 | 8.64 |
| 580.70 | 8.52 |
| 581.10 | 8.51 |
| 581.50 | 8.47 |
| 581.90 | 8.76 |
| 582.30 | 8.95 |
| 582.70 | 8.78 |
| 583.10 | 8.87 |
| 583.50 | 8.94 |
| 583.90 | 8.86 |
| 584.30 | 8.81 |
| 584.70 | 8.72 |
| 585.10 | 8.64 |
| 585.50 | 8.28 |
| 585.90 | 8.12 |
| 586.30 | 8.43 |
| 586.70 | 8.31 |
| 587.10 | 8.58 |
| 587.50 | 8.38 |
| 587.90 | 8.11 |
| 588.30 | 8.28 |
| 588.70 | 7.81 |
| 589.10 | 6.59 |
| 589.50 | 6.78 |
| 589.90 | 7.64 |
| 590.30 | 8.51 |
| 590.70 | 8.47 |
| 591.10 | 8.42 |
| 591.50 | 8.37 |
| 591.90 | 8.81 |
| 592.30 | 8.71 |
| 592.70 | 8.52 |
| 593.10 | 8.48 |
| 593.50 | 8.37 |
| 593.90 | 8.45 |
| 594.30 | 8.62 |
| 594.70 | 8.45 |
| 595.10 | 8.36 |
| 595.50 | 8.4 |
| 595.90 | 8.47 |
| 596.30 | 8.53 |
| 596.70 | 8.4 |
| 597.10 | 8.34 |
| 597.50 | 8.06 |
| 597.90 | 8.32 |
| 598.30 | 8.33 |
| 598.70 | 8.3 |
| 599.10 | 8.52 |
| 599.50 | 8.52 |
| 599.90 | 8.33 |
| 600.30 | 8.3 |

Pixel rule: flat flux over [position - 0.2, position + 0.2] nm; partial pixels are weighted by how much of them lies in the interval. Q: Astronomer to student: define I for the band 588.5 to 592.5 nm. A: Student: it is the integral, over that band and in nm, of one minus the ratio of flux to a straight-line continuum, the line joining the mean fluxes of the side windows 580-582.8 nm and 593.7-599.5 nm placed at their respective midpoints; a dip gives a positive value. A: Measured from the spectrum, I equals 0.23 nm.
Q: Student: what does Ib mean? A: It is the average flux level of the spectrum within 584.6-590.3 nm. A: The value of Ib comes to 8.05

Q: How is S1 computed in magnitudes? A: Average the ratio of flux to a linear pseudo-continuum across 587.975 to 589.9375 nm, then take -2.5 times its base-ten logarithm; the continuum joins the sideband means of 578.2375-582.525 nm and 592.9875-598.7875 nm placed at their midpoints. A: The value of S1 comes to 0.15 mag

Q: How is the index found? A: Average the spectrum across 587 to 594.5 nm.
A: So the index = 8.2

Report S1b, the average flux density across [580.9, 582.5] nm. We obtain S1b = 8.67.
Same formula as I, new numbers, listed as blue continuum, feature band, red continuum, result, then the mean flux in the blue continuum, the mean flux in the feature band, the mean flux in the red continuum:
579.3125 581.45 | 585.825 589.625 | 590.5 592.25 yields 0.28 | 8.68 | 7.96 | 8.53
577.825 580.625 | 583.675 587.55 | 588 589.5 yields -0.32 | 8.65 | 8.52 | 7.49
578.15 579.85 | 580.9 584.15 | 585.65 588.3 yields -0.10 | 8.66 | 8.77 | 8.32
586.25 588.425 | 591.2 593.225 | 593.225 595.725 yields -0.04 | 8.35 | 8.57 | 8.44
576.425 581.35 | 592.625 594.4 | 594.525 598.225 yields -0.01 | 8.66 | 8.48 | 8.37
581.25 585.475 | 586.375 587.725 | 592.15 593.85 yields 0.04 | 8.76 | 8.42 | 8.51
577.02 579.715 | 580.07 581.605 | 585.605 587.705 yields 0.00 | 8.62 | 8.55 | 8.36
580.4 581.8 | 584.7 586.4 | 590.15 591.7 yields 0.02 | 8.53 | 8.41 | 8.44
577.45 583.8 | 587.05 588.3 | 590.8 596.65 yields 0.04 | 8.69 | 8.32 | 8.49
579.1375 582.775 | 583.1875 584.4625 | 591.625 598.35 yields -0.03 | 8.71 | 8.87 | 8.45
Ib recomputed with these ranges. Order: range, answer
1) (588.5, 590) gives 7.18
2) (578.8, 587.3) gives 8.65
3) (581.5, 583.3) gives 8.8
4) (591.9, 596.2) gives 8.5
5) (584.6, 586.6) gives 8.42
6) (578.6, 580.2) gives 8.77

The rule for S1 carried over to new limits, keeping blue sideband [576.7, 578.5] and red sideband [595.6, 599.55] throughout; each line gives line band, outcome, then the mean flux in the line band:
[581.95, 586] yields -0.023 mag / 8.71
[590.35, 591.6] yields 0.002 mag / 8.43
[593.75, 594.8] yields -0.013 mag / 8.51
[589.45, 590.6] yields 0.085 mag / 7.83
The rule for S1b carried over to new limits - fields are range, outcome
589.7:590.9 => 8.21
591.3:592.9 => 8.6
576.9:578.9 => 8.56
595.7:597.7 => 8.36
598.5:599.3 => 8.41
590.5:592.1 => 8.52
